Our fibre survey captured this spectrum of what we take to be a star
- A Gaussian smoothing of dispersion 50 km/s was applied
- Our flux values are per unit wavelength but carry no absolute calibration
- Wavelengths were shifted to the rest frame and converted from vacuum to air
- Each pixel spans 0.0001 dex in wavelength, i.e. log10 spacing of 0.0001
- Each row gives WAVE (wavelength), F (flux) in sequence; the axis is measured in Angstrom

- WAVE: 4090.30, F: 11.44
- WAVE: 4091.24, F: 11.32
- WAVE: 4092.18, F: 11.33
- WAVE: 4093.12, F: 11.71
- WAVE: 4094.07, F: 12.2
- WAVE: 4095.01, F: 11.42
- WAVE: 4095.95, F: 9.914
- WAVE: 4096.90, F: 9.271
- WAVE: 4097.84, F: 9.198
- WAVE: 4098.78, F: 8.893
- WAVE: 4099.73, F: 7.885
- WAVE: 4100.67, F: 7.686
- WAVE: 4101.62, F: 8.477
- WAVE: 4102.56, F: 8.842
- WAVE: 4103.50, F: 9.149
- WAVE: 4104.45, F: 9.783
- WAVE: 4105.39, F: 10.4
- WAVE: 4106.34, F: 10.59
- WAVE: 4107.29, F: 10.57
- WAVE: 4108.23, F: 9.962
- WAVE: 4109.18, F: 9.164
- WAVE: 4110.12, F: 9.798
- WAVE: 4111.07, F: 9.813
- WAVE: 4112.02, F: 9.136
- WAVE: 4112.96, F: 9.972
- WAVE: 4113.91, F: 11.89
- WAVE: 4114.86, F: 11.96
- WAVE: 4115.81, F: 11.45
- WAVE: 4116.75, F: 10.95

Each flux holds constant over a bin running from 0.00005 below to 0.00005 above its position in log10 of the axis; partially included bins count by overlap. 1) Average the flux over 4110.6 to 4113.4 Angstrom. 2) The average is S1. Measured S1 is 9.65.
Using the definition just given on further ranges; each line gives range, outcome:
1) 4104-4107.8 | 10.3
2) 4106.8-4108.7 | 10.3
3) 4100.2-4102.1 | 8.09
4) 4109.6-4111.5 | 9.8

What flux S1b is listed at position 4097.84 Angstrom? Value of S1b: 9.198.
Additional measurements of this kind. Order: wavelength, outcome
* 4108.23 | 9.962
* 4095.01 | 11.42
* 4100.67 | 7.686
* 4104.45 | 9.783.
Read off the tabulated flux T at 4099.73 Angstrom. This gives 7.885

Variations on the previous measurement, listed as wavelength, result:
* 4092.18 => 11.33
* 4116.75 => 10.95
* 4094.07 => 12.2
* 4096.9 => 9.271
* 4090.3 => 11.44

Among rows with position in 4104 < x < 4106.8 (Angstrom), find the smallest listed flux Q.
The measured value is 9.783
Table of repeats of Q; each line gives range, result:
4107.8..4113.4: 9.136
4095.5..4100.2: 7.885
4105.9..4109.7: 9.164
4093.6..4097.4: 9.271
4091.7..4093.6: 11.33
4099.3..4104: 7.686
